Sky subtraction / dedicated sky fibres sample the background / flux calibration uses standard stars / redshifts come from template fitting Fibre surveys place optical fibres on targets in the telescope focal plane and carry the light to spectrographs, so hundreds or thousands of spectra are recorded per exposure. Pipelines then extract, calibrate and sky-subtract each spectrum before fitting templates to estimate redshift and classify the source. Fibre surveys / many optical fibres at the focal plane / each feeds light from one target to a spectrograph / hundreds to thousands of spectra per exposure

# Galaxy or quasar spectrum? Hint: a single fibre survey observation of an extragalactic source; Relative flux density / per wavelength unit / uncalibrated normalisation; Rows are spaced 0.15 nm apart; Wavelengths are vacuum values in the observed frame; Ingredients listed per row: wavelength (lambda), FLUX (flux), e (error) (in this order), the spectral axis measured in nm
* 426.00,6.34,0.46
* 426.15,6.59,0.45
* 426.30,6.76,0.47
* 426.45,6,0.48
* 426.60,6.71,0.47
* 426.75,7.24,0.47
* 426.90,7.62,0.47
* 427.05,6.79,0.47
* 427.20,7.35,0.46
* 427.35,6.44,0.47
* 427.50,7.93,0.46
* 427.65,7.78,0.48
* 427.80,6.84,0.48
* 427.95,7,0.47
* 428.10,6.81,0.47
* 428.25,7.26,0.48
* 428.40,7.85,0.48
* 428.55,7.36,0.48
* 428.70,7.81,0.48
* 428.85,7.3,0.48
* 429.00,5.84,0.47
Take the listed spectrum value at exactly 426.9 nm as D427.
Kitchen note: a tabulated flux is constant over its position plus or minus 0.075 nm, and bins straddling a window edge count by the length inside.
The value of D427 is 7.62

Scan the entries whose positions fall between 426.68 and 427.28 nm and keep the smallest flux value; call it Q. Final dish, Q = 6.79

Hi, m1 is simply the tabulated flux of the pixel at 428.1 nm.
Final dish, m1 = 6.81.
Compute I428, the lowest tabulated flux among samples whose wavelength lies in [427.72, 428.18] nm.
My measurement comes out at 6.81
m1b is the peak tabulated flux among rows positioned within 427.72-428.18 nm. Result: 7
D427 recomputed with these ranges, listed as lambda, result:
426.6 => 6.71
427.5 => 7.93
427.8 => 6.84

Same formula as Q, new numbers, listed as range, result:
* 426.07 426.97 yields 6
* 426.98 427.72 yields 6.44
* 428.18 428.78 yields 7.26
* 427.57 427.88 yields 6.84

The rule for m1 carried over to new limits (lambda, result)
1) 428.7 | 7.81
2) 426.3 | 6.76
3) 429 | 5.84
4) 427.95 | 7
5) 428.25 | 7.26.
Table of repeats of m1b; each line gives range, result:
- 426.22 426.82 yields 7.24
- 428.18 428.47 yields 7.85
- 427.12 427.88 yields 7.93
